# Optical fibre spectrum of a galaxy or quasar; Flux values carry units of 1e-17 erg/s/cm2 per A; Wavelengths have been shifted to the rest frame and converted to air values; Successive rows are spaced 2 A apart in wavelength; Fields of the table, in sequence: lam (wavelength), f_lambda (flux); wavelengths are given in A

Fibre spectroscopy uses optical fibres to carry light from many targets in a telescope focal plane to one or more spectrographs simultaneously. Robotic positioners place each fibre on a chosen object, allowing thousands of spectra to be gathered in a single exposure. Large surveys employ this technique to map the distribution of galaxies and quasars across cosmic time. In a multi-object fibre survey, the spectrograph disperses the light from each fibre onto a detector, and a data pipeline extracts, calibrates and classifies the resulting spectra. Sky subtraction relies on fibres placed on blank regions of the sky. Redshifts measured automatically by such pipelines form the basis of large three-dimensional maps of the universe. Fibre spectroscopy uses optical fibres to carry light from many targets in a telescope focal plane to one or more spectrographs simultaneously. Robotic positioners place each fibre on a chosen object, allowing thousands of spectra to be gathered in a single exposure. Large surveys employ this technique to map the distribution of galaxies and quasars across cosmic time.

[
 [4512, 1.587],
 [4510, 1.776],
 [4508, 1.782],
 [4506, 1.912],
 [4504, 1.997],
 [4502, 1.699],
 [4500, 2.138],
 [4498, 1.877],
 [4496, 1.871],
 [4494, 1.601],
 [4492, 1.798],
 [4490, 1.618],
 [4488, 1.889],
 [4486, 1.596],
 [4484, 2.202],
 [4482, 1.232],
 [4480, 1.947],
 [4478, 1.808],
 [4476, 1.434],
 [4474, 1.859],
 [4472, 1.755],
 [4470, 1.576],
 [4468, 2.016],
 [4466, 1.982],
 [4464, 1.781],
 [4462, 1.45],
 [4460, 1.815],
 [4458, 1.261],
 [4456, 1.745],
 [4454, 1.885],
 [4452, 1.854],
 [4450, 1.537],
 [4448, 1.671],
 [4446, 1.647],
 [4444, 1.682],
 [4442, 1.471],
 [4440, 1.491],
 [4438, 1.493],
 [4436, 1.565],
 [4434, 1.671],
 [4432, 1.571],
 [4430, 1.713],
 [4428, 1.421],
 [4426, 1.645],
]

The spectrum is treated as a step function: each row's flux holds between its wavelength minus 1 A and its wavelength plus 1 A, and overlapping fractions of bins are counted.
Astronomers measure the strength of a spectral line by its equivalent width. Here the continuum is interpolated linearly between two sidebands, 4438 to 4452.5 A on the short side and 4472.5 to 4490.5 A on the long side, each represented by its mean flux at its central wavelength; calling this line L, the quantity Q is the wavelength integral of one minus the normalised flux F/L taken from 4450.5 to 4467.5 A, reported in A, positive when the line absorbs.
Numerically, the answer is -0.7 A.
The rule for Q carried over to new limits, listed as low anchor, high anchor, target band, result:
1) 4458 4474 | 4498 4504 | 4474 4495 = 1.35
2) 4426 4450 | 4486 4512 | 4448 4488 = -0.74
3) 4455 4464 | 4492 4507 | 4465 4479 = -0.84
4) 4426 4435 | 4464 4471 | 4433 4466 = 1.71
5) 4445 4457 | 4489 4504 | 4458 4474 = 0.10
